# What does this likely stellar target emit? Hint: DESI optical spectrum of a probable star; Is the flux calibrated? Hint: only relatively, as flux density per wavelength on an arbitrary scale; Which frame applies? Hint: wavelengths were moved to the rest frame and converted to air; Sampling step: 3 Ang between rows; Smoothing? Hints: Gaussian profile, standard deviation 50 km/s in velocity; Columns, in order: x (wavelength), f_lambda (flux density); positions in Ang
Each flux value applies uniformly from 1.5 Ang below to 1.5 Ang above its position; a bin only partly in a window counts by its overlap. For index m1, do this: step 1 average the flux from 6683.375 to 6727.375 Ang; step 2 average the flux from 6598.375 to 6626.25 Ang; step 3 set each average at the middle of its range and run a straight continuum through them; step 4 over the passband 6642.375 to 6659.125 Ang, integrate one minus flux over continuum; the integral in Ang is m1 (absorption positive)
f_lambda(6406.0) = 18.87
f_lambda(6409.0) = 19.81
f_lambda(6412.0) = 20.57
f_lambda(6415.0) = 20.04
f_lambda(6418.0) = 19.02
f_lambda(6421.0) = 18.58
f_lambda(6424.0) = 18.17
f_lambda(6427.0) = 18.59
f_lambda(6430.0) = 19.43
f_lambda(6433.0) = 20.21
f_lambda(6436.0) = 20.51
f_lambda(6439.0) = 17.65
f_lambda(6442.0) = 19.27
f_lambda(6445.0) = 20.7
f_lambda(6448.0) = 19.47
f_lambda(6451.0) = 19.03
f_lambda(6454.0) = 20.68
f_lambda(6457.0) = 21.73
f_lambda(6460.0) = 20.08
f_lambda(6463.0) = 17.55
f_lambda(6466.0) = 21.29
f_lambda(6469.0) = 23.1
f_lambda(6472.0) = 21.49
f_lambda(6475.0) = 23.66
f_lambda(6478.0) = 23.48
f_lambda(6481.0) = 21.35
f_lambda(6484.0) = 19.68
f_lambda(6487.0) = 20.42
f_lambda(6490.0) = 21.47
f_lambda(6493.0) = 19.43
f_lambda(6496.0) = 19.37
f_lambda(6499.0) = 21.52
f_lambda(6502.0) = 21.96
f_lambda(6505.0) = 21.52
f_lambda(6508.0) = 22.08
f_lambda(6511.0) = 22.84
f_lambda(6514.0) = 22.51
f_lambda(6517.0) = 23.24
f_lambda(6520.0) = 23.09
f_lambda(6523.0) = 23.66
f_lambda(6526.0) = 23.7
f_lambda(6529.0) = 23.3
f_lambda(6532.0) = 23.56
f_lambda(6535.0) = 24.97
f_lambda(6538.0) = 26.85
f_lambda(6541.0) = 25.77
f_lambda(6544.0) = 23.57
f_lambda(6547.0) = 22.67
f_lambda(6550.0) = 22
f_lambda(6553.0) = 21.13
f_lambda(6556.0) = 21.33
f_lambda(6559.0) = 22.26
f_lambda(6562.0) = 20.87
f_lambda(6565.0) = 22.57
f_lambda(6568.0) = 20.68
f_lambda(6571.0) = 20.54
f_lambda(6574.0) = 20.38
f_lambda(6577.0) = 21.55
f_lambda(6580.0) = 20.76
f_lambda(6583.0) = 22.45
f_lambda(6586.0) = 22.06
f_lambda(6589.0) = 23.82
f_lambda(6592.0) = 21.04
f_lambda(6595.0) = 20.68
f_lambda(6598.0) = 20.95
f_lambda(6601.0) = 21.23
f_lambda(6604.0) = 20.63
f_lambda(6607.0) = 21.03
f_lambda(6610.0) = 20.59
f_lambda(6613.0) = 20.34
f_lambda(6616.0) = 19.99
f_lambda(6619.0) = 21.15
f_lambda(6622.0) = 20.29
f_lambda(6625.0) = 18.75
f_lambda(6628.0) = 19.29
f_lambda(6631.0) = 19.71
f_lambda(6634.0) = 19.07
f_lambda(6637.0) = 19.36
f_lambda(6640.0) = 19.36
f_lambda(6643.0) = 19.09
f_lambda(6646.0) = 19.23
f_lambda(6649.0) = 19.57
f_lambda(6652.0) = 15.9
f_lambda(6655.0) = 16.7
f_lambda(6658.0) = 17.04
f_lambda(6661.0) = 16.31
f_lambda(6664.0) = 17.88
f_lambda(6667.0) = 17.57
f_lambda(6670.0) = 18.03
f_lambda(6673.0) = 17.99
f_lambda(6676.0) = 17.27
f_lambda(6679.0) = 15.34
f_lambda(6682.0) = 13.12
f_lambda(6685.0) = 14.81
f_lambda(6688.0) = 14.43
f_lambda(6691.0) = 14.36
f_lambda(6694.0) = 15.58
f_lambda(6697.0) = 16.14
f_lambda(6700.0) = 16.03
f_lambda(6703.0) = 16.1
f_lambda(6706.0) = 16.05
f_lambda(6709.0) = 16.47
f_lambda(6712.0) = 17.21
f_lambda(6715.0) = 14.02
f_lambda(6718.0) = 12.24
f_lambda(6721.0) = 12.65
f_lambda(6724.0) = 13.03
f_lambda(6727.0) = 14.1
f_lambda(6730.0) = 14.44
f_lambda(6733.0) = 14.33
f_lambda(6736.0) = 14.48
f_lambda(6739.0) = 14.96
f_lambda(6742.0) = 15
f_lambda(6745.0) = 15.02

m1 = 0.3 Ang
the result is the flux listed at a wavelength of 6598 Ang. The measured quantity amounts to 20.95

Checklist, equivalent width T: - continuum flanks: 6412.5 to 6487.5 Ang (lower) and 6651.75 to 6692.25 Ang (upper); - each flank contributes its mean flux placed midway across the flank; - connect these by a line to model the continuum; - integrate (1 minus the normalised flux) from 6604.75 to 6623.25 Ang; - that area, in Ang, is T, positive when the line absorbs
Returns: -3.5 Ang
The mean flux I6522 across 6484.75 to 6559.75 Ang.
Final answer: 22.5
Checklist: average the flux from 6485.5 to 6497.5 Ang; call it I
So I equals 20.2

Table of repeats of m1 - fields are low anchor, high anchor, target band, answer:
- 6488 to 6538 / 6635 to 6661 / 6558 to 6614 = -3.1 Ang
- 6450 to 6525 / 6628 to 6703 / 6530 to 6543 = -3.1 Ang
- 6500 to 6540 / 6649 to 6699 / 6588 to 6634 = -3.3 Ang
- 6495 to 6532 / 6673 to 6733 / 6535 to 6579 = -3.4 Ang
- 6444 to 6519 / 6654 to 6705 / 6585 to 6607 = -3.8 Ang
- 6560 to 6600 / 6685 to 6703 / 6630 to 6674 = -1.5 Ang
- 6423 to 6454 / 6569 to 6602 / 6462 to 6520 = -4.2 Ang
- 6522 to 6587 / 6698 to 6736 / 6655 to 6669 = 0.2 Ang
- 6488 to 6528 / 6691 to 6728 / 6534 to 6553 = -3.0 Ang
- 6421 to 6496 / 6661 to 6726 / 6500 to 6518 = -2.8 Ang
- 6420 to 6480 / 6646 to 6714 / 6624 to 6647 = -2.8 Ang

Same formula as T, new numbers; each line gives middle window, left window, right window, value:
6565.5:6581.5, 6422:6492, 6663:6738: -2.6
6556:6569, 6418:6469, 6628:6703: -2.4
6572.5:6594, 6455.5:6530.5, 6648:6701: -3.0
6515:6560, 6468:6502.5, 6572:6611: -4.4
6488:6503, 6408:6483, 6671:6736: -1.2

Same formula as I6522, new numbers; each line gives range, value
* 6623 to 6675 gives 18.3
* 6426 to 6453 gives 19.5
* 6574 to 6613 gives 21.3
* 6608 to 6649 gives 19.7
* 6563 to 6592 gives 21.6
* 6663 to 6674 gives 17.9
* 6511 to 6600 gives 22.5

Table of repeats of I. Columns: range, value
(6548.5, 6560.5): 21.7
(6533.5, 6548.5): 24.8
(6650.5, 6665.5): 16.8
